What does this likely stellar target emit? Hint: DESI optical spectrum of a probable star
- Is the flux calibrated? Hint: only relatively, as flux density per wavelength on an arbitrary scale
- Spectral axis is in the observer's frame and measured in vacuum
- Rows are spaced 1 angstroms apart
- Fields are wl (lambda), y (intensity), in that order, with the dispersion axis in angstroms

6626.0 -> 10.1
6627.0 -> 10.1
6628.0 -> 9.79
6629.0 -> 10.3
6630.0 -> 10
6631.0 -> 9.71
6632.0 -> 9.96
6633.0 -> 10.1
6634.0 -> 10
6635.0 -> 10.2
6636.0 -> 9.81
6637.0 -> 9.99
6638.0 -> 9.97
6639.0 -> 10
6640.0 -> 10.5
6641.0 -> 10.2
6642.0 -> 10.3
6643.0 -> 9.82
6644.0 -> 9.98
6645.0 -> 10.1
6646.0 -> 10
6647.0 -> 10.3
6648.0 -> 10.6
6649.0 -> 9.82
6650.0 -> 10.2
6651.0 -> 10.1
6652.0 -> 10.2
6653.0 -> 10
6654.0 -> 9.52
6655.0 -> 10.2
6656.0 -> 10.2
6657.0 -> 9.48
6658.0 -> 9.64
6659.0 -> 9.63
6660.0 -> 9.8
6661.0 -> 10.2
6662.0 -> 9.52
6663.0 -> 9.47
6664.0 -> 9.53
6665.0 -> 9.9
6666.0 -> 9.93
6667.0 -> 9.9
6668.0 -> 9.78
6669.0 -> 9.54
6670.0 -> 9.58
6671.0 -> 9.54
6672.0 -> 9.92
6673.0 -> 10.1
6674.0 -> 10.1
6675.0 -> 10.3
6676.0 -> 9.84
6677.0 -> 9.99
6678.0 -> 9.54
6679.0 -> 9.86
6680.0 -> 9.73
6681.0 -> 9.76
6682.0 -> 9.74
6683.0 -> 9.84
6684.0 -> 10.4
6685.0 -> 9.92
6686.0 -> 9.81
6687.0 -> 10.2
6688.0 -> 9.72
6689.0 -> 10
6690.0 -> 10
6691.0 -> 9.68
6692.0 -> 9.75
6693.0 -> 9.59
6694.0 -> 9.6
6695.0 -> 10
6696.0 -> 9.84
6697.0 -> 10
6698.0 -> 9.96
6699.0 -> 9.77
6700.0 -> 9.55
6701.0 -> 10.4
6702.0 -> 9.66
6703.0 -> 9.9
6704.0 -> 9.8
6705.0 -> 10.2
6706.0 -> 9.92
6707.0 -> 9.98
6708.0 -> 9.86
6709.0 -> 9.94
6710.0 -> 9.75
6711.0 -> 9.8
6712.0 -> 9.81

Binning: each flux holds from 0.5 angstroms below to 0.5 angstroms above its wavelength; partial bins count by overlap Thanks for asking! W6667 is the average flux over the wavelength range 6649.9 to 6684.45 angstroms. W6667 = 9.85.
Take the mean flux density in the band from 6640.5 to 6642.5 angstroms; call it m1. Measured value 10.2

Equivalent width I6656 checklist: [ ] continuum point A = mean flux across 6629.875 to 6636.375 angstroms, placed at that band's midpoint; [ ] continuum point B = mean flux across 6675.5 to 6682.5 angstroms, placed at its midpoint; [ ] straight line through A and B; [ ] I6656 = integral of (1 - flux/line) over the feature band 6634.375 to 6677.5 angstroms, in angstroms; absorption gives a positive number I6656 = -0.3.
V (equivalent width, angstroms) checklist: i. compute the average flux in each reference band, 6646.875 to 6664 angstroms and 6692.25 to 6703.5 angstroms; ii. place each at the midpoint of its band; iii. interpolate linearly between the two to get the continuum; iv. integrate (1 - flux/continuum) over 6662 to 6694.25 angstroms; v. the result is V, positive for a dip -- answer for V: 0.2 angstroms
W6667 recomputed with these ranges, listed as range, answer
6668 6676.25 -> 9.86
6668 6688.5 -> 9.87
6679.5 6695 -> 9.85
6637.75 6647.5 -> 10.1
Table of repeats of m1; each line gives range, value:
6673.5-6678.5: 9.95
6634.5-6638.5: 9.99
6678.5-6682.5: 9.77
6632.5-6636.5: 10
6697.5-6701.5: 9.92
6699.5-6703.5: 9.88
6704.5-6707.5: 10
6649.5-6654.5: 10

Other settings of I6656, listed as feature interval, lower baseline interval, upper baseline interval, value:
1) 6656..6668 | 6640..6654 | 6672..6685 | 0.33 angstroms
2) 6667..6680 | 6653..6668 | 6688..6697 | -0.05 angstroms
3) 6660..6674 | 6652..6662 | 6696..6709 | 0.13 angstroms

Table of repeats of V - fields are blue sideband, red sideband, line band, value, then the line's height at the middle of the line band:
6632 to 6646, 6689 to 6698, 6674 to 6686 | 0.0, 9.89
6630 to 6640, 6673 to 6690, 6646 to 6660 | 0.0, 9.97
